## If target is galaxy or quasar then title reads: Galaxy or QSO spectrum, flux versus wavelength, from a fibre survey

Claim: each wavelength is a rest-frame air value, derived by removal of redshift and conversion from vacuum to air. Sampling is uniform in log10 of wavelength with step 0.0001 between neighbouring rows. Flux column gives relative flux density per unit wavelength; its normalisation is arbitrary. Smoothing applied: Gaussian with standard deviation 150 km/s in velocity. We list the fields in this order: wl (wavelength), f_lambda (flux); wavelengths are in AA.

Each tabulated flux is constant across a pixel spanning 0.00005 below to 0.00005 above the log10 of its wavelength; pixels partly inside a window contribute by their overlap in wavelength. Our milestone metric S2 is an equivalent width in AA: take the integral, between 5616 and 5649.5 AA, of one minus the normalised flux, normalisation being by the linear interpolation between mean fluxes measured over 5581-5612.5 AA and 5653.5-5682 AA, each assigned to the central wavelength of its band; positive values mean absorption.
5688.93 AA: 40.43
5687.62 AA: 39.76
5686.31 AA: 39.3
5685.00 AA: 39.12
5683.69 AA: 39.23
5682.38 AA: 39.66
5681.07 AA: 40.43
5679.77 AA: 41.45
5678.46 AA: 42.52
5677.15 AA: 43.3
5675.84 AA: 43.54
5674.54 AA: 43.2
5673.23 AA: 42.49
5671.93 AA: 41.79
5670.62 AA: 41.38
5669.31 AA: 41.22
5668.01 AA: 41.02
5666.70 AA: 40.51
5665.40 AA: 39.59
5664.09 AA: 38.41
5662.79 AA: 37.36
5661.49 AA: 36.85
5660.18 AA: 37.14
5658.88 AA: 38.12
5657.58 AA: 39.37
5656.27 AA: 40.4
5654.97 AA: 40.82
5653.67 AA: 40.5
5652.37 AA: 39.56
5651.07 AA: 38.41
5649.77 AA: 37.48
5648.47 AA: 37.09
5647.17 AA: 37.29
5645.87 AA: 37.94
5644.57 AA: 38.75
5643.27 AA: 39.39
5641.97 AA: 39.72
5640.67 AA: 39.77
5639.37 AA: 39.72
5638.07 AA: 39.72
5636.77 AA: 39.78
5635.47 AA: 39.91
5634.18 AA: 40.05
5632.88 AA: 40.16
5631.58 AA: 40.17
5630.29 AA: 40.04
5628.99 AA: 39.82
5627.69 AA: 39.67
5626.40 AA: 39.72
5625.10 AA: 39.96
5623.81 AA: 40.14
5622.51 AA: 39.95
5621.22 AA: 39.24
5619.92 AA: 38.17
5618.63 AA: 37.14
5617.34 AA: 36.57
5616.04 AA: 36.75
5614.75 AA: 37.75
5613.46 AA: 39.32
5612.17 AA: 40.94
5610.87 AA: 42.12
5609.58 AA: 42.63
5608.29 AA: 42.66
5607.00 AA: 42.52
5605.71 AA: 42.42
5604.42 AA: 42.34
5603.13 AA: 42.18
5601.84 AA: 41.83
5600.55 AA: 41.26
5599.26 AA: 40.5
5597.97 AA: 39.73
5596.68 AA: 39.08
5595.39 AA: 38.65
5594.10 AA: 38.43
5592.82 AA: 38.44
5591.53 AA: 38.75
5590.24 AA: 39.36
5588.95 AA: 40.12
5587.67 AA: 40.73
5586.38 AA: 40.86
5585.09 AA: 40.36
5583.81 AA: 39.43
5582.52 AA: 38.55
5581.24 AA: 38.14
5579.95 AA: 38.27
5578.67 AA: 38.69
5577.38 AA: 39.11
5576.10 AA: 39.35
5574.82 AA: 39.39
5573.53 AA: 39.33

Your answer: 1.1 AA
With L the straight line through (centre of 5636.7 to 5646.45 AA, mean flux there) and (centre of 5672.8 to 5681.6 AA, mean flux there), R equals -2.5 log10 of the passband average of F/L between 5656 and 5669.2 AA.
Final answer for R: 0.06 mag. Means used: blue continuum 39.3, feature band 38.9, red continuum 42.5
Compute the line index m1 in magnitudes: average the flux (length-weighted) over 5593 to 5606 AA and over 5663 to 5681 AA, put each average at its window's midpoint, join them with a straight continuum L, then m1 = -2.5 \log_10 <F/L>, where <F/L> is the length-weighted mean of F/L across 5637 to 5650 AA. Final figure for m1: 0.06 mag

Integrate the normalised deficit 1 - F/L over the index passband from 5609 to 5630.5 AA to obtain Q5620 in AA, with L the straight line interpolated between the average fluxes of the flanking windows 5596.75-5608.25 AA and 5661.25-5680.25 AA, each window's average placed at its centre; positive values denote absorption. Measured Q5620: 1.1 AA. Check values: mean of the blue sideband 41.5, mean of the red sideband 41.1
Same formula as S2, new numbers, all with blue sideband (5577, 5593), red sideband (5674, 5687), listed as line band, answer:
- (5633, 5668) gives 1.32 AA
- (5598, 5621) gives -0.35 AA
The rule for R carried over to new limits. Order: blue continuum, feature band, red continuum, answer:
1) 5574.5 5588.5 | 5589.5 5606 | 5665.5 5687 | -0.01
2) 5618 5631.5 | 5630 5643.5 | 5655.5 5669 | -0.02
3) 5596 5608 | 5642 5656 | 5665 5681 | 0.08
